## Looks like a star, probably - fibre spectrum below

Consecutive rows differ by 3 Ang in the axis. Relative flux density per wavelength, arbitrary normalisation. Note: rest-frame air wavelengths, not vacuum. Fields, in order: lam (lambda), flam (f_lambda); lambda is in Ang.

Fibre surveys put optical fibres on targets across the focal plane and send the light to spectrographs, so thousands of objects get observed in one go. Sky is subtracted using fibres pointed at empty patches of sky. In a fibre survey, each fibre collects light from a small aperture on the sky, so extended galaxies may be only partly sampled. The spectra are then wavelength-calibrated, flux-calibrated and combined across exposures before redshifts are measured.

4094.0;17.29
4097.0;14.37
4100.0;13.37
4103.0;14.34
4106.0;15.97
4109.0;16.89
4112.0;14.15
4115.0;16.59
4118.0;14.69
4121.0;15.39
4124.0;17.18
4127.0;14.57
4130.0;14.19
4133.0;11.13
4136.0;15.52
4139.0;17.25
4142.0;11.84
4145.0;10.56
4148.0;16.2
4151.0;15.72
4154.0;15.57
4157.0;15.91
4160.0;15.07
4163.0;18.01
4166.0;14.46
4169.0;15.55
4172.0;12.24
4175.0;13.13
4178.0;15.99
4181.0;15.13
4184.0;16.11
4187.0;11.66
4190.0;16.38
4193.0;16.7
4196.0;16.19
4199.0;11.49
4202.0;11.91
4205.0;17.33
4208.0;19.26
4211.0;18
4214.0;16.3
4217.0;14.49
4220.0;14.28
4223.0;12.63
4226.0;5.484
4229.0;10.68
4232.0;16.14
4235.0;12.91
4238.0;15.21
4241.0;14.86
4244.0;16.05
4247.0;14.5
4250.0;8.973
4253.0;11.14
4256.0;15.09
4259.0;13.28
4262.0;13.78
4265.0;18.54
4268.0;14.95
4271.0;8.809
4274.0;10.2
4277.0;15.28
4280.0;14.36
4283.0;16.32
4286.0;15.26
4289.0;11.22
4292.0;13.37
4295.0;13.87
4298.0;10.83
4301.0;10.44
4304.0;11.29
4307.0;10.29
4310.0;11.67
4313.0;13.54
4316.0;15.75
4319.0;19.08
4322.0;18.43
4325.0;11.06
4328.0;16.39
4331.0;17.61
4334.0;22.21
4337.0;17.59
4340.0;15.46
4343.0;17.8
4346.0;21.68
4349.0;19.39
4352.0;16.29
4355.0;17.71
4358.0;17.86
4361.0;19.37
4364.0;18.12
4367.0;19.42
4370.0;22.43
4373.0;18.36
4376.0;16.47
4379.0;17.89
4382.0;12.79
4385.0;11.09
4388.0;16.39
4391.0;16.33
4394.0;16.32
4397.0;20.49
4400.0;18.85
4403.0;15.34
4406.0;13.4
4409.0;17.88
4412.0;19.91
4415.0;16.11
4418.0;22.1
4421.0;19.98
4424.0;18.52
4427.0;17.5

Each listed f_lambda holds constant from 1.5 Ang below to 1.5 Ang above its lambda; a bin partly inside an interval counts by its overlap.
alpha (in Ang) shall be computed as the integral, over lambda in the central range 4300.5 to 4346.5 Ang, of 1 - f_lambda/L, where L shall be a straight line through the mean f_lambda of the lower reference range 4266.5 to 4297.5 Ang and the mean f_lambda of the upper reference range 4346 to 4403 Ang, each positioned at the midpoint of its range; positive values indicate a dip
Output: -1.00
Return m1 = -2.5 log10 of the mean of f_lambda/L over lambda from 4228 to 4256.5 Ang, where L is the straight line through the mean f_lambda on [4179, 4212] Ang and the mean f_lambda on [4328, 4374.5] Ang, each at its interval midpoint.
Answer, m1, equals 0.21 mag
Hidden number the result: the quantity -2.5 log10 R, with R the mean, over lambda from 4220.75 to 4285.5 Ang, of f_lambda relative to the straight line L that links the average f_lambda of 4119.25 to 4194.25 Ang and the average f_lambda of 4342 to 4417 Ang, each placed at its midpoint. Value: 0.20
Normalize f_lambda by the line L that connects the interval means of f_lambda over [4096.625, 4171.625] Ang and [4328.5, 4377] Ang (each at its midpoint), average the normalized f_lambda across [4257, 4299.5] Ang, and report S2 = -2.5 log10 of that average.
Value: 0.264 mag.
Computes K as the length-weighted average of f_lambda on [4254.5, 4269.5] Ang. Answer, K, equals 15.1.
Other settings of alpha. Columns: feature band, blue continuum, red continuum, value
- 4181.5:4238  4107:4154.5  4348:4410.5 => 4.42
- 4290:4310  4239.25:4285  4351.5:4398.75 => 4.40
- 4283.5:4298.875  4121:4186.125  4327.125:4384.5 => 3.43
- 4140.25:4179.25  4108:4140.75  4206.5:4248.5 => 0.65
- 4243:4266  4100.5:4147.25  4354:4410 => 3.13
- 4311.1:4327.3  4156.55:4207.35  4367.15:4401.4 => 0.90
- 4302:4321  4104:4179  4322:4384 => 3.94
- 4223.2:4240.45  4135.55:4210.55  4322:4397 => 3.85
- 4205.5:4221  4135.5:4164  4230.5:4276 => -2.59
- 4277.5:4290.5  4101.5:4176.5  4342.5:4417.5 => 1.68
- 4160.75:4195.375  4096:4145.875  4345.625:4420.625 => 0.53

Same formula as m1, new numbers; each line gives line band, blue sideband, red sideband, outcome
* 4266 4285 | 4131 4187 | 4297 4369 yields 0.17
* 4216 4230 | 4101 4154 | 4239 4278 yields 0.21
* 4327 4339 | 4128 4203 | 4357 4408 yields -0.12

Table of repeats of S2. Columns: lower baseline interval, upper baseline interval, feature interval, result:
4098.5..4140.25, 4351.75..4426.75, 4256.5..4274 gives 0.20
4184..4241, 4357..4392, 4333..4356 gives -0.11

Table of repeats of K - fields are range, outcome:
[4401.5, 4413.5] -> 16.6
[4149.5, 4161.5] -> 15.6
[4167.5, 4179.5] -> 14.2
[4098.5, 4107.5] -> 14.6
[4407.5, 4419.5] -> 19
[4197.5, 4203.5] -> 11.7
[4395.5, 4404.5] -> 18.2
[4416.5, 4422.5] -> 21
